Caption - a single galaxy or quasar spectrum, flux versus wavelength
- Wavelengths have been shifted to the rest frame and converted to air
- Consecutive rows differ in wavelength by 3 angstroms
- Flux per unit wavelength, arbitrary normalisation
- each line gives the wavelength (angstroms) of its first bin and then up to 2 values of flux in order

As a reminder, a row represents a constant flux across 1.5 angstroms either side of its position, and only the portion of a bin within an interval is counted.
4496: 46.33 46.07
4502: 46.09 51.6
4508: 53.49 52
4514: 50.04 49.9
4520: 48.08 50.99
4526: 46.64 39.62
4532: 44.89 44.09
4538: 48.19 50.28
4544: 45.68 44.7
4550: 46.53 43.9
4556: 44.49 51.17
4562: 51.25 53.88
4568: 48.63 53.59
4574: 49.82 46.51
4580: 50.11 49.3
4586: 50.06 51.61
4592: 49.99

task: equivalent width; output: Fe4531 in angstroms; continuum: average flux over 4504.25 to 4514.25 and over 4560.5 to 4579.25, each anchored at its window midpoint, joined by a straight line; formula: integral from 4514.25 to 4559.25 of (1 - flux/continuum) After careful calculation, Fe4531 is 4.2 angstroms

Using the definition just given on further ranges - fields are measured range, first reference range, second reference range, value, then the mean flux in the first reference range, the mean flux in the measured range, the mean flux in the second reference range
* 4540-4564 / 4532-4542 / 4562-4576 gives 0.8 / 47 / 47.3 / 51.3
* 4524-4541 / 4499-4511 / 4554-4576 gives 1.6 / 50.1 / 45.4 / 50.2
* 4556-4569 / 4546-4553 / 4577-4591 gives -1.0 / 45.3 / 50.6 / 49.9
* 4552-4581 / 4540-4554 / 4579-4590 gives -0.7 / 46.2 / 49.4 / 50.2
